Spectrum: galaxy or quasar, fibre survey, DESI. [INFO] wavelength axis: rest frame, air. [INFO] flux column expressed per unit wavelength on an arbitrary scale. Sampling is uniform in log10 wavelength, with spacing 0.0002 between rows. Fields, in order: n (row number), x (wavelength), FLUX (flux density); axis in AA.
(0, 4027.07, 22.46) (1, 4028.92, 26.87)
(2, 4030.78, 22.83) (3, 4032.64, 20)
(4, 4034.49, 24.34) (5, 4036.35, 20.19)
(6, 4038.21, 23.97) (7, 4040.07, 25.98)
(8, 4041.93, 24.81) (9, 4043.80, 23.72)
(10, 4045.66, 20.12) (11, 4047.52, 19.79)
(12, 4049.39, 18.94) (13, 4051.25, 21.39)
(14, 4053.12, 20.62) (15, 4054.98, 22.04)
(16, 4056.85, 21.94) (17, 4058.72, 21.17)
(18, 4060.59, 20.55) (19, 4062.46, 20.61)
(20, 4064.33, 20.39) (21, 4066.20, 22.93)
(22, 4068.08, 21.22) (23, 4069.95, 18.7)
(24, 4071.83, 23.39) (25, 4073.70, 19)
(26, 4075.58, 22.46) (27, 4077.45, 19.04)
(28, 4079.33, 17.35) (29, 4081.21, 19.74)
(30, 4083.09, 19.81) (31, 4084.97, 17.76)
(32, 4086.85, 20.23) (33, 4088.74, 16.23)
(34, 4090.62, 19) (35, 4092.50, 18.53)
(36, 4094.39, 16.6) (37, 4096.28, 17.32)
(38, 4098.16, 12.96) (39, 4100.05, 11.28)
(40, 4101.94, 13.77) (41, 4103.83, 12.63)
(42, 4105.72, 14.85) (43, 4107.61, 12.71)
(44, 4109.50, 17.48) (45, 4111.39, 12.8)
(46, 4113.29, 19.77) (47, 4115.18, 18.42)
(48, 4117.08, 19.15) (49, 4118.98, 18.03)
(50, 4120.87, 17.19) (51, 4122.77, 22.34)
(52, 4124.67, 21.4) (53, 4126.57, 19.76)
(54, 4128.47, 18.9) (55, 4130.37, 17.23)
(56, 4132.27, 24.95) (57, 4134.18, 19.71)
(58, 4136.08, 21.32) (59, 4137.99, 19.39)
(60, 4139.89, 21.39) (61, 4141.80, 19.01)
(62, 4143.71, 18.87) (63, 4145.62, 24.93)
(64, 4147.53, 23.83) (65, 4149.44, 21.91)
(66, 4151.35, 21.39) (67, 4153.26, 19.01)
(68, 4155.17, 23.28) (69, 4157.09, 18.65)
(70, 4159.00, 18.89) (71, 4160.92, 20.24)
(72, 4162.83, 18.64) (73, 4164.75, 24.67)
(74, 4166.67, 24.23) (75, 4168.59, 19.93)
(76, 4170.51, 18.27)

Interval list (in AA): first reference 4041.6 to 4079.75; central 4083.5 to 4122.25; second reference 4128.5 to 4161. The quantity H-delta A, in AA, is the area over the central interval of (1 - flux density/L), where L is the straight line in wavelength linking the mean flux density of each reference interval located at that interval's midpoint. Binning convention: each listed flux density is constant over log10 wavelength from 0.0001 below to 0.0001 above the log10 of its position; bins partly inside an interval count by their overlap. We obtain 8.2 AA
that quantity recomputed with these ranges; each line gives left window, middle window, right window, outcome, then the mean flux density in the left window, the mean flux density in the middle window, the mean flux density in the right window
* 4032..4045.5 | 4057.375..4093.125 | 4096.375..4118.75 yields -1.82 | 23.2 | 19.9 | 15.3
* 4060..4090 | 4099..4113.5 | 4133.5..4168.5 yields 4.46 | 19.9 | 14.1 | 21.1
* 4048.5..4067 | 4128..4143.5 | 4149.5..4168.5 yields 0.59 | 21.1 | 20.2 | 21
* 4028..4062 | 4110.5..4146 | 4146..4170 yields 3.05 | 22.2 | 19.6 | 21.3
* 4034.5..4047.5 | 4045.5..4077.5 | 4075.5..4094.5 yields 0.14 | 23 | 20.9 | 18.7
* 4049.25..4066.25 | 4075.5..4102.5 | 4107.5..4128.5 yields 3.20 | 21.1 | 17.4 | 18.4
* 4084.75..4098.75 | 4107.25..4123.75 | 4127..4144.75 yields 1.01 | 17.4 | 17.7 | 20.1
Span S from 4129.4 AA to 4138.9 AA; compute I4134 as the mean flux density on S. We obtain 20.5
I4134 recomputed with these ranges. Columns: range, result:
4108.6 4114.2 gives 16.6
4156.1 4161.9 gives 19.3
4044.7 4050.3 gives 19.6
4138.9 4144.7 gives 19.8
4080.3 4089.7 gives 18.7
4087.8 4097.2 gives 17.5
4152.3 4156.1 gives 21.2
